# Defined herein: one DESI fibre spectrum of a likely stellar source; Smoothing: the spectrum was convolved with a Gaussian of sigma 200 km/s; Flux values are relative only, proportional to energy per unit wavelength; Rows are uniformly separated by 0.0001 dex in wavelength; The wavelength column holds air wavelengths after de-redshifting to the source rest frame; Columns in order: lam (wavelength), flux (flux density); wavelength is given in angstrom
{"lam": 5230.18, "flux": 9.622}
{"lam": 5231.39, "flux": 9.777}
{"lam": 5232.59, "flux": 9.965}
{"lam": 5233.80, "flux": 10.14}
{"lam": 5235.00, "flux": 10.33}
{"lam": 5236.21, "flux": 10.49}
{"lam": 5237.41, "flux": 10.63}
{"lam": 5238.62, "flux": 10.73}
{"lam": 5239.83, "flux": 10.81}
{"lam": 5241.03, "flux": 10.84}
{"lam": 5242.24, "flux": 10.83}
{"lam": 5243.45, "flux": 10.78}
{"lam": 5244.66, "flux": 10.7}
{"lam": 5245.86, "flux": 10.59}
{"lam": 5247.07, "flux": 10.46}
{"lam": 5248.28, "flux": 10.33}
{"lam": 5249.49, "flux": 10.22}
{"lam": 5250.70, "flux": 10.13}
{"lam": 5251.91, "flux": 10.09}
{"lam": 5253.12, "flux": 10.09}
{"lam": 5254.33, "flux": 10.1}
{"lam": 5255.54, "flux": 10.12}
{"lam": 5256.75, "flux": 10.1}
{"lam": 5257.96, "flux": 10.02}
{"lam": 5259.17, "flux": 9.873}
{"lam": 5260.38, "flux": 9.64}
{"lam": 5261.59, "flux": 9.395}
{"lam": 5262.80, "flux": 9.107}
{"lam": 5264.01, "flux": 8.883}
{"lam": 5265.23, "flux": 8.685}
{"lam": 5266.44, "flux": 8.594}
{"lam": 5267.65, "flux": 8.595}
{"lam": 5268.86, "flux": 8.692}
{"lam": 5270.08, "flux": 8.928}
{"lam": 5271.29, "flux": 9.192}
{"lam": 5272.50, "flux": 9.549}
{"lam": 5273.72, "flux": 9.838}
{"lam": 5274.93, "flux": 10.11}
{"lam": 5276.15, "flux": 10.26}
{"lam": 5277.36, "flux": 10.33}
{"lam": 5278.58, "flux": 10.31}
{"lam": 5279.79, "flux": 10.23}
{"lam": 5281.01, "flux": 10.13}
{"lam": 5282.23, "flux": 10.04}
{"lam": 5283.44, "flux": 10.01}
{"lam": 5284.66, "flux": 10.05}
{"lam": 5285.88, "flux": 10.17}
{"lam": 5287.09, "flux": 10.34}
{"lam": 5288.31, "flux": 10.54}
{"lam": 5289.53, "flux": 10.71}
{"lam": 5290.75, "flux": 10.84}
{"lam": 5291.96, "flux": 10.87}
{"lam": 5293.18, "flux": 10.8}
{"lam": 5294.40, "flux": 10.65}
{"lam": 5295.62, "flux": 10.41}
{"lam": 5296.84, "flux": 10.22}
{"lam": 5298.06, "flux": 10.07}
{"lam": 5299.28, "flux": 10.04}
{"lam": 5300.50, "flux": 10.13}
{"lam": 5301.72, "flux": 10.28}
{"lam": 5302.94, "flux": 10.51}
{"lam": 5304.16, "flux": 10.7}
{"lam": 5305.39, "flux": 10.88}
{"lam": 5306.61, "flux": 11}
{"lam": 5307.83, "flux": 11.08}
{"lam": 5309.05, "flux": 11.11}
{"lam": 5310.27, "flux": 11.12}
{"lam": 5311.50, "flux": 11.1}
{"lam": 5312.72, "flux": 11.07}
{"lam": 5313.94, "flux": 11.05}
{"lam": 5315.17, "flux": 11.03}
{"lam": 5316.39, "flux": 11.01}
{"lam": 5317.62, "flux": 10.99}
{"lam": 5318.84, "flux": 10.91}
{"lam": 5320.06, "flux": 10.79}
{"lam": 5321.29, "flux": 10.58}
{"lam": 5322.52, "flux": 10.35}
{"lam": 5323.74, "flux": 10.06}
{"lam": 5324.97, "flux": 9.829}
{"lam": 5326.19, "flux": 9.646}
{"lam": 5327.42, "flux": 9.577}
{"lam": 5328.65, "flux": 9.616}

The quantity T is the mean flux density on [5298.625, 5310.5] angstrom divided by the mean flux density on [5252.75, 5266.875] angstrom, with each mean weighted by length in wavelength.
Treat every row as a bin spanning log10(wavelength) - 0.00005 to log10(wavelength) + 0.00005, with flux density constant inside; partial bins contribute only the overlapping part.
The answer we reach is 1.1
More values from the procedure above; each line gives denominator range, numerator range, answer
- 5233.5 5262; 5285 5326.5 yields 1.03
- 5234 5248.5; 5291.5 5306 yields 0.98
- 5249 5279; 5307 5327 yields 1.11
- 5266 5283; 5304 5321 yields 1.14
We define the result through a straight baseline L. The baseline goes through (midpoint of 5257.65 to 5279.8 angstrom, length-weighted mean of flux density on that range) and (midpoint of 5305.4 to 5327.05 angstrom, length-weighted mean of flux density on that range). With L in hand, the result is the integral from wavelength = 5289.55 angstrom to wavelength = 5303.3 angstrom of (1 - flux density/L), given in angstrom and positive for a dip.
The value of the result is -0.3 angstrom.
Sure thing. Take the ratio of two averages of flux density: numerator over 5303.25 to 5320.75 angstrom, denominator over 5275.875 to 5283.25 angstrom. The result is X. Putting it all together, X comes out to 1.1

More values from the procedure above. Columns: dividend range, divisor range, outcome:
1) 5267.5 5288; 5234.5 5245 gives 0.92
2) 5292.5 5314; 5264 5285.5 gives 1.11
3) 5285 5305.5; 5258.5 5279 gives 1.11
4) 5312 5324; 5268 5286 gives 1.10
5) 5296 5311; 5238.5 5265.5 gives 1.05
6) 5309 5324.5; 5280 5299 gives 1.04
